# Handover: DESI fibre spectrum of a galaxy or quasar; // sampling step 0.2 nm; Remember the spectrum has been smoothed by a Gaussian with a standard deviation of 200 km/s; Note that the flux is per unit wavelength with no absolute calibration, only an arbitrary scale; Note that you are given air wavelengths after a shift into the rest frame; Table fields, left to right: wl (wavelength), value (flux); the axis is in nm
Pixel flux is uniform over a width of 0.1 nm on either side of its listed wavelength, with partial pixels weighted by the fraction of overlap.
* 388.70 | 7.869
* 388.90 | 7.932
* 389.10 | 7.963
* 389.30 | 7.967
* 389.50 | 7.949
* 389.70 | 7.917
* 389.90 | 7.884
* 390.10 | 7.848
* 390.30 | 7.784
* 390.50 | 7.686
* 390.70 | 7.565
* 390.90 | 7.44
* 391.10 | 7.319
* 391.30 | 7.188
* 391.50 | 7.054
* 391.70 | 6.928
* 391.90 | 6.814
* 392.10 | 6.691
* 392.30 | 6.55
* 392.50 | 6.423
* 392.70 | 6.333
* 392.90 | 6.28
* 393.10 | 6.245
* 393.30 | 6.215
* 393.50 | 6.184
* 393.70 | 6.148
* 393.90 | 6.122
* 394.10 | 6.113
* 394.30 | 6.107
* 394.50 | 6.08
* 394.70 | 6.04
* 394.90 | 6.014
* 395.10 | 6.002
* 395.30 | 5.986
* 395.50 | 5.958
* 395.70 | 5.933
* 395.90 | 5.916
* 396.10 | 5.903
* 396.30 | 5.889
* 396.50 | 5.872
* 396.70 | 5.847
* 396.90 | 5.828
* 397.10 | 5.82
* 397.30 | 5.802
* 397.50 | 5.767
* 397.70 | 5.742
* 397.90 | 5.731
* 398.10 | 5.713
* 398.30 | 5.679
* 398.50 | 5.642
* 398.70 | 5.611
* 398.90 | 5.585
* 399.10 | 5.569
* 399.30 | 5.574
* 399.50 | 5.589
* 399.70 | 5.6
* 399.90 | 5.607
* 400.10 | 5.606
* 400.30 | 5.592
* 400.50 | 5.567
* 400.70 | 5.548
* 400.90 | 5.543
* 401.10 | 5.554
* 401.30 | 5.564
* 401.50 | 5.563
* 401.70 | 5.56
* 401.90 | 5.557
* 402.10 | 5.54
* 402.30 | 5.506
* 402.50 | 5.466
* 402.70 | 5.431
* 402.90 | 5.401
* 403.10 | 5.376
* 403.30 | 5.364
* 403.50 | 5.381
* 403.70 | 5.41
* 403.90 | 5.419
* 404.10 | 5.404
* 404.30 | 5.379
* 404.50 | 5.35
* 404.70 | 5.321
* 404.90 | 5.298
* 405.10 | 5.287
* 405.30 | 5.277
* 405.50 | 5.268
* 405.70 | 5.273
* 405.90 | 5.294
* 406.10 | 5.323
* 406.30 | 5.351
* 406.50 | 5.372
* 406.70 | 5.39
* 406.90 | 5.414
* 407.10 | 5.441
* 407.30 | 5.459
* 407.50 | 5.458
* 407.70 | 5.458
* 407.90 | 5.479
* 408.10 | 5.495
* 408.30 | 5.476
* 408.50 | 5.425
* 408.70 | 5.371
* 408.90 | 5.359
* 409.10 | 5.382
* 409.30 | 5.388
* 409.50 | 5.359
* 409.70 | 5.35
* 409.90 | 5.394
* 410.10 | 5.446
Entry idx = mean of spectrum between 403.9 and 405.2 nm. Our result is 5.35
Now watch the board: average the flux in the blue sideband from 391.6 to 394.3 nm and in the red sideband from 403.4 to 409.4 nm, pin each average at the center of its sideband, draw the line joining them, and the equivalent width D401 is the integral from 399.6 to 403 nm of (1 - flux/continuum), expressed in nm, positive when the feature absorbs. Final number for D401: 0.13 nm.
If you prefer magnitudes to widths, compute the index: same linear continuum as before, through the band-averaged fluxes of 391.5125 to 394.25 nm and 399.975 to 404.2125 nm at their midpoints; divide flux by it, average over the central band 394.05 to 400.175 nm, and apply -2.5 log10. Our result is 0.03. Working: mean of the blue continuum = 6.4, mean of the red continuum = 5.49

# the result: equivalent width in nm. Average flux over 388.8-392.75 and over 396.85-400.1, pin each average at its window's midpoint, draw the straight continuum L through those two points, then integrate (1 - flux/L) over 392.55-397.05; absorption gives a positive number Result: 0.30 nm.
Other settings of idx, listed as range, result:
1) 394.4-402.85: 5.71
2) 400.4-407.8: 5.42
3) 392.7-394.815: 6.16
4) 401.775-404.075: 5.44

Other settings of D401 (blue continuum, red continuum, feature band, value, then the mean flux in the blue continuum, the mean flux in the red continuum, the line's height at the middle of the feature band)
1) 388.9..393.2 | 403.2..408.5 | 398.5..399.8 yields 0.13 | 7.25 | 5.38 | 6.22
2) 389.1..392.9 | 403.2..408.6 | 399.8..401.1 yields 0.11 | 7.29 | 5.38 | 6.08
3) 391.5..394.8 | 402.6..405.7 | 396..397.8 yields 0.05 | 6.35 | 5.35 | 6.01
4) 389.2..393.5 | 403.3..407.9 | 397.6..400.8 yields 0.28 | 7.12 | 5.37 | 6.16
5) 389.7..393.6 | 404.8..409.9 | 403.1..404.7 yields 0.10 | 6.99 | 5.38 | 5.73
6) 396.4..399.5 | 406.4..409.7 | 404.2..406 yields 0.07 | 5.71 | 5.42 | 5.5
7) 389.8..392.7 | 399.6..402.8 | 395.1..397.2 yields 0.16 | 7.2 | 5.55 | 6.39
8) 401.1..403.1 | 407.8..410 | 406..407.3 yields 0.01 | 5.51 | 5.41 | 5.44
